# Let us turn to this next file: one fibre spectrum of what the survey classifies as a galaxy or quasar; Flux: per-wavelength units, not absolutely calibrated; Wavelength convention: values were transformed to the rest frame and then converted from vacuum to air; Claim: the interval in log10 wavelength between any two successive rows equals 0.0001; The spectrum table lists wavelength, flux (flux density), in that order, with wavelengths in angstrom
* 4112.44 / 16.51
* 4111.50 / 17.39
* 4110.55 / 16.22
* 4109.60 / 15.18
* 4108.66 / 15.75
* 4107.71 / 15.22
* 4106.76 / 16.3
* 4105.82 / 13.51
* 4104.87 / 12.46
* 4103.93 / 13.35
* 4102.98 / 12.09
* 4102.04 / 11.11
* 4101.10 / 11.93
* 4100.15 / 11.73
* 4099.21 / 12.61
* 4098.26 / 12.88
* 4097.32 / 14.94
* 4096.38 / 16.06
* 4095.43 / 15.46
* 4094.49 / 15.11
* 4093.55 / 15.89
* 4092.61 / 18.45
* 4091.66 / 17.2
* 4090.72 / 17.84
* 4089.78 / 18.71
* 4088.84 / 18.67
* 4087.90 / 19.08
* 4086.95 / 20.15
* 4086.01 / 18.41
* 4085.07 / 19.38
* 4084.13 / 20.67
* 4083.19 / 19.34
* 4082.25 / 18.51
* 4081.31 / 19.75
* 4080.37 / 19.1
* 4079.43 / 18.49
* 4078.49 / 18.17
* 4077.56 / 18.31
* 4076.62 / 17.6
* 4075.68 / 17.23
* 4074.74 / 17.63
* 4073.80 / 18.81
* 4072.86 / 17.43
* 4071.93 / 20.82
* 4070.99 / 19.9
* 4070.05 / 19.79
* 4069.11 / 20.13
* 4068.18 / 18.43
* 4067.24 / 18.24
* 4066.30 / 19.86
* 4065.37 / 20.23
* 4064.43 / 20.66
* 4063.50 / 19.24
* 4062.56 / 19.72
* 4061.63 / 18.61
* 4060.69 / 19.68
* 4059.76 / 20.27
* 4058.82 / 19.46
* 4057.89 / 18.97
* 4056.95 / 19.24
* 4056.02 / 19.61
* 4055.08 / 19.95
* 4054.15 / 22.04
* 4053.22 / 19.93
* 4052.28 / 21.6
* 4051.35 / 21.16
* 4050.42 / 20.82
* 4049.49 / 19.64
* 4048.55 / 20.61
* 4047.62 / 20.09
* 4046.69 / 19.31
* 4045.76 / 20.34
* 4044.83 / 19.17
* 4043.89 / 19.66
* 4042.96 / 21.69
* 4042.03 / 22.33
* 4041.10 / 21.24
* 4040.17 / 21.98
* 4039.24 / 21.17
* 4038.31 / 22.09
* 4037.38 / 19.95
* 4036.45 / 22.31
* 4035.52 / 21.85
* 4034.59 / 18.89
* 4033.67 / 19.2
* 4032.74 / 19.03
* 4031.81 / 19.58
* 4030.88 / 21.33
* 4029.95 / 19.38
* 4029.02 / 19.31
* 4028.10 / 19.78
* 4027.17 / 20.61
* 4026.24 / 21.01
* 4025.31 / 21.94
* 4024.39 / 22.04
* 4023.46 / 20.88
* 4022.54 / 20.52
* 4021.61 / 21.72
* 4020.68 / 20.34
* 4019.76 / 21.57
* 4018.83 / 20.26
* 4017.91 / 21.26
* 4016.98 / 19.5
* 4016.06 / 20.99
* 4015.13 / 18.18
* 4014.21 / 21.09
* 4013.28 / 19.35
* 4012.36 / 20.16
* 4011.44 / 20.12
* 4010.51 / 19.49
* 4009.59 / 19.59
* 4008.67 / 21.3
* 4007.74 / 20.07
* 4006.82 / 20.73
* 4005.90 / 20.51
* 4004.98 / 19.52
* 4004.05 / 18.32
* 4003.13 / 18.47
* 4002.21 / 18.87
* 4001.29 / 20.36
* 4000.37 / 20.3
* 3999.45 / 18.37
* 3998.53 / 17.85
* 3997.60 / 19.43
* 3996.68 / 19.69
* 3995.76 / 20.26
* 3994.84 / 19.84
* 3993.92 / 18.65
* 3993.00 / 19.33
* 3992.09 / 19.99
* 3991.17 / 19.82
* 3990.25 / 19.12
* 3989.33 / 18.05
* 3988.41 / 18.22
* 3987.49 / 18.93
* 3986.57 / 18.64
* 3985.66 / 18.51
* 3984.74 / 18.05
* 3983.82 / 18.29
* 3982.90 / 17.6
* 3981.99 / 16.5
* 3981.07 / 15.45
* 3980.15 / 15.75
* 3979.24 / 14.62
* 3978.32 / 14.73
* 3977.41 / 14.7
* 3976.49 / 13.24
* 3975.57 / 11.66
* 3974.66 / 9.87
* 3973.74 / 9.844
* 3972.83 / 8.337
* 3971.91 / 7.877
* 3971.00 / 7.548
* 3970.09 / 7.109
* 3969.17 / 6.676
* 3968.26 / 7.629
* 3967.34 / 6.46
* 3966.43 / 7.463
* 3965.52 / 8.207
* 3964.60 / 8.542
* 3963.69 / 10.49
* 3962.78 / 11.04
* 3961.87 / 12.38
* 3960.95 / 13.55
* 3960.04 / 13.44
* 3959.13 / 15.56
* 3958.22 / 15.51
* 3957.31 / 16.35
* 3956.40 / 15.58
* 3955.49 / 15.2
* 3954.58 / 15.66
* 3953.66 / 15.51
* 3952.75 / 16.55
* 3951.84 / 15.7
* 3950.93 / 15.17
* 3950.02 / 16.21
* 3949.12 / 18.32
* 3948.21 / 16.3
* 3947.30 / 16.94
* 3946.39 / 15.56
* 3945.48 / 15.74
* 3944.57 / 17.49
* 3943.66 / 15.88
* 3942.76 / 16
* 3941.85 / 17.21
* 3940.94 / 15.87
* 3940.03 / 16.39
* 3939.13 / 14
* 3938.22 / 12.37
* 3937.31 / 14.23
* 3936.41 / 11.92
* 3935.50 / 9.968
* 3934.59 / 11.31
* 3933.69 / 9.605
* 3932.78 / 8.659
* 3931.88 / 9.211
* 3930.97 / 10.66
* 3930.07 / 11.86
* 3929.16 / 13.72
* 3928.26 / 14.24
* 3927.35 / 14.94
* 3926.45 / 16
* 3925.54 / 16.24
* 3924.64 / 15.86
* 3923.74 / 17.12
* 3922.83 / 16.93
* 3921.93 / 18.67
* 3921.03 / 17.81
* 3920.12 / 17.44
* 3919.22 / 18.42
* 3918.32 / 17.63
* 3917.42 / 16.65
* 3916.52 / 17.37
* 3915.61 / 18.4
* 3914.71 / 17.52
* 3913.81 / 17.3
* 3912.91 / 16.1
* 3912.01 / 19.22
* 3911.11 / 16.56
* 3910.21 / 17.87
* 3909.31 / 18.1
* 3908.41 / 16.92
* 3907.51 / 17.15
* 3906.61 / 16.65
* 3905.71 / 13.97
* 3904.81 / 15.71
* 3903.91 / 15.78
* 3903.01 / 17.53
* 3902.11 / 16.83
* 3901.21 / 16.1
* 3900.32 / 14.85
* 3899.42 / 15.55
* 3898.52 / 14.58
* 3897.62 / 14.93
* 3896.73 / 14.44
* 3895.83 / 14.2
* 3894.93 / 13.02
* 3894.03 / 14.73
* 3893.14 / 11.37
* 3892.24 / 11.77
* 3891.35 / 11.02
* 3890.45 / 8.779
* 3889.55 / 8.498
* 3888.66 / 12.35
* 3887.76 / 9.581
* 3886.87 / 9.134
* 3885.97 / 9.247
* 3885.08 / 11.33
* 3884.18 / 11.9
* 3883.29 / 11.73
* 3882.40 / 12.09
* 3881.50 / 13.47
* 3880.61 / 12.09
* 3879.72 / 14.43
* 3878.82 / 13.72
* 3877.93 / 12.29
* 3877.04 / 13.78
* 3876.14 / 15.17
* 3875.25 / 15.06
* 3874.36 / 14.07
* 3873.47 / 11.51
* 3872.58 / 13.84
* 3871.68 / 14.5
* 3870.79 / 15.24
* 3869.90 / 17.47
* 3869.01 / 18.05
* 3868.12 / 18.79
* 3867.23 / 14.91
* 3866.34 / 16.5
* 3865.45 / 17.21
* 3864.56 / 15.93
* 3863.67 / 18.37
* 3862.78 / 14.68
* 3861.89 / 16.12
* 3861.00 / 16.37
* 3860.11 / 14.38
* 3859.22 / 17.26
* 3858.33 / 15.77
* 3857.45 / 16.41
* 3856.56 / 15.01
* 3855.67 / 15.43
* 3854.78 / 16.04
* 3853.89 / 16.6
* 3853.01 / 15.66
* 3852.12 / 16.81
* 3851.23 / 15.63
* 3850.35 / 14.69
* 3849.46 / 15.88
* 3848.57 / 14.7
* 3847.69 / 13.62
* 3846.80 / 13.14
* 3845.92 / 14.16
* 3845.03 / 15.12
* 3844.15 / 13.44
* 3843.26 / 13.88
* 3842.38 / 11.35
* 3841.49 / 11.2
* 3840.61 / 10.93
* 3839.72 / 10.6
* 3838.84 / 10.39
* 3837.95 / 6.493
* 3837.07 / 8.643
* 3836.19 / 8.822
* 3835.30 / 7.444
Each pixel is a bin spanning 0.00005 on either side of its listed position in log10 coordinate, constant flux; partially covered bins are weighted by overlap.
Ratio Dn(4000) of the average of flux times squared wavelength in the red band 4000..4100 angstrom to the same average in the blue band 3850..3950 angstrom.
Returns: 1.41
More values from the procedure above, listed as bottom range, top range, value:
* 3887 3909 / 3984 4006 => 1.43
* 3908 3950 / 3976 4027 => 1.28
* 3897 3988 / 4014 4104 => 1.39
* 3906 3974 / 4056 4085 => 1.44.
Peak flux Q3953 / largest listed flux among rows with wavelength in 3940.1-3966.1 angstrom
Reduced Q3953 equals 18.32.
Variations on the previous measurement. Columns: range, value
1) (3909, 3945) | 19.22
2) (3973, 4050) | 22.33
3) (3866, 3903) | 18.79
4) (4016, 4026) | 22.04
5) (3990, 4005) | 20.36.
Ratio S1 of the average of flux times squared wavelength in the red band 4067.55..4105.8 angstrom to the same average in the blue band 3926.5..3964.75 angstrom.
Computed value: 1.29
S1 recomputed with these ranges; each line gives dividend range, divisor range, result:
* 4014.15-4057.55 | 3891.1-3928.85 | 1.36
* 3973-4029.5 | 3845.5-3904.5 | 1.39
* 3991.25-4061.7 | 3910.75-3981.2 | 1.51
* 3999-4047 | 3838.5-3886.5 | 1.53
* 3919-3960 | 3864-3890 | 1.14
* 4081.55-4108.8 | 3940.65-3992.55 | 1.19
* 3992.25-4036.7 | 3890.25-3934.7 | 1.39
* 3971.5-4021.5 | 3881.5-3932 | 1.28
